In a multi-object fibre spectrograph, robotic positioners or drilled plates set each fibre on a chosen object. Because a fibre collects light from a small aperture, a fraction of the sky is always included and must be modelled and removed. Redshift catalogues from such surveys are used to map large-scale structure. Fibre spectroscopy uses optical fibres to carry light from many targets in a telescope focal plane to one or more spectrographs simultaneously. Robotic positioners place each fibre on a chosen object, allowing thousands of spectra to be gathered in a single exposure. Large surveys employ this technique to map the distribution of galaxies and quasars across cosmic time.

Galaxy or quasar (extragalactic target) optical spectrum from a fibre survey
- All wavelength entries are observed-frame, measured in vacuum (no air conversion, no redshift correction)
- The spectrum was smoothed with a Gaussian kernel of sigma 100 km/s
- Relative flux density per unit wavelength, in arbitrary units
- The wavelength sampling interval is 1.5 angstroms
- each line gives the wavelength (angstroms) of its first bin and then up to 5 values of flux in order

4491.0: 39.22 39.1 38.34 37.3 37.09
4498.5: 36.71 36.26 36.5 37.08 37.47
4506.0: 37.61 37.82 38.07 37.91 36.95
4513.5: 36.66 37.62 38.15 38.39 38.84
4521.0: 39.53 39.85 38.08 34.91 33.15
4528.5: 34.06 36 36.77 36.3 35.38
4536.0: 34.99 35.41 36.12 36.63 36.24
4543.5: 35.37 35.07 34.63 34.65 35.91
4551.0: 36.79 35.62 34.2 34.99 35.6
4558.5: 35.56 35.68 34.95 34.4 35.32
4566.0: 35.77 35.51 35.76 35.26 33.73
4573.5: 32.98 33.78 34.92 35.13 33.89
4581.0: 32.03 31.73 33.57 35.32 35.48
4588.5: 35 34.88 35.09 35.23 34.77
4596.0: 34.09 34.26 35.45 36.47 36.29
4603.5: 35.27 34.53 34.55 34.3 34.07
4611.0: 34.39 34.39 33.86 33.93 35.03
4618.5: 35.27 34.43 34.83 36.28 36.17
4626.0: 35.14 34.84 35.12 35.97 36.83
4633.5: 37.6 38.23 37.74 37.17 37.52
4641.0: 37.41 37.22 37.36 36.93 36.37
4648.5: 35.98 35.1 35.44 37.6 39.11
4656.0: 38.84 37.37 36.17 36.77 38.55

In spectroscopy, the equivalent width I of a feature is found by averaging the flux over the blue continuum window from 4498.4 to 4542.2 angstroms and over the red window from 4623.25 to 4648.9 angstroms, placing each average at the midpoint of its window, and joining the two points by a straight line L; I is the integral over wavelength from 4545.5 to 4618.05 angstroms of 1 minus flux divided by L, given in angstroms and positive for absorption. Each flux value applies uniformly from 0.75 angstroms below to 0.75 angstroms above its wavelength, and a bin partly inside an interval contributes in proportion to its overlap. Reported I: 3.9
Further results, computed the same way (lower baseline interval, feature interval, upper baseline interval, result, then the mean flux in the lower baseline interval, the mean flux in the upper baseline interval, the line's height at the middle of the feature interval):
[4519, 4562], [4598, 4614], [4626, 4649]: 0.7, 35.9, 36.8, 36.5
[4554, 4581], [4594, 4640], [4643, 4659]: 0.8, 34.8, 37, 36.1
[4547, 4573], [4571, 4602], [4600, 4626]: 0.6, 35.2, 34.9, 35.1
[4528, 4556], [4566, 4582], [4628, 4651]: 0.7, 35.6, 36.8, 36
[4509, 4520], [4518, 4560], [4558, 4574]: 0.6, 37.8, 35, 36.5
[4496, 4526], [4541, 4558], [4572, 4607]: 0.3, 37.6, 34.5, 36.1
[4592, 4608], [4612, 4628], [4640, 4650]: 0.4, 35.1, 36.8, 35.8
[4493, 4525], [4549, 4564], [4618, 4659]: 0.8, 37.7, 36.6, 37.3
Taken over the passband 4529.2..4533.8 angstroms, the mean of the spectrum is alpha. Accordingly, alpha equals 36.3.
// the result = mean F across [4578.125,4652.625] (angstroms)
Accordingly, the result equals 35.4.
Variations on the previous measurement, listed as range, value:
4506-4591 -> 35.7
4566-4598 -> 34.4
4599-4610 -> 35.1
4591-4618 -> 34.8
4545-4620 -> 34.8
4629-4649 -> 37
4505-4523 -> 38.1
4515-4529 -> 37.3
